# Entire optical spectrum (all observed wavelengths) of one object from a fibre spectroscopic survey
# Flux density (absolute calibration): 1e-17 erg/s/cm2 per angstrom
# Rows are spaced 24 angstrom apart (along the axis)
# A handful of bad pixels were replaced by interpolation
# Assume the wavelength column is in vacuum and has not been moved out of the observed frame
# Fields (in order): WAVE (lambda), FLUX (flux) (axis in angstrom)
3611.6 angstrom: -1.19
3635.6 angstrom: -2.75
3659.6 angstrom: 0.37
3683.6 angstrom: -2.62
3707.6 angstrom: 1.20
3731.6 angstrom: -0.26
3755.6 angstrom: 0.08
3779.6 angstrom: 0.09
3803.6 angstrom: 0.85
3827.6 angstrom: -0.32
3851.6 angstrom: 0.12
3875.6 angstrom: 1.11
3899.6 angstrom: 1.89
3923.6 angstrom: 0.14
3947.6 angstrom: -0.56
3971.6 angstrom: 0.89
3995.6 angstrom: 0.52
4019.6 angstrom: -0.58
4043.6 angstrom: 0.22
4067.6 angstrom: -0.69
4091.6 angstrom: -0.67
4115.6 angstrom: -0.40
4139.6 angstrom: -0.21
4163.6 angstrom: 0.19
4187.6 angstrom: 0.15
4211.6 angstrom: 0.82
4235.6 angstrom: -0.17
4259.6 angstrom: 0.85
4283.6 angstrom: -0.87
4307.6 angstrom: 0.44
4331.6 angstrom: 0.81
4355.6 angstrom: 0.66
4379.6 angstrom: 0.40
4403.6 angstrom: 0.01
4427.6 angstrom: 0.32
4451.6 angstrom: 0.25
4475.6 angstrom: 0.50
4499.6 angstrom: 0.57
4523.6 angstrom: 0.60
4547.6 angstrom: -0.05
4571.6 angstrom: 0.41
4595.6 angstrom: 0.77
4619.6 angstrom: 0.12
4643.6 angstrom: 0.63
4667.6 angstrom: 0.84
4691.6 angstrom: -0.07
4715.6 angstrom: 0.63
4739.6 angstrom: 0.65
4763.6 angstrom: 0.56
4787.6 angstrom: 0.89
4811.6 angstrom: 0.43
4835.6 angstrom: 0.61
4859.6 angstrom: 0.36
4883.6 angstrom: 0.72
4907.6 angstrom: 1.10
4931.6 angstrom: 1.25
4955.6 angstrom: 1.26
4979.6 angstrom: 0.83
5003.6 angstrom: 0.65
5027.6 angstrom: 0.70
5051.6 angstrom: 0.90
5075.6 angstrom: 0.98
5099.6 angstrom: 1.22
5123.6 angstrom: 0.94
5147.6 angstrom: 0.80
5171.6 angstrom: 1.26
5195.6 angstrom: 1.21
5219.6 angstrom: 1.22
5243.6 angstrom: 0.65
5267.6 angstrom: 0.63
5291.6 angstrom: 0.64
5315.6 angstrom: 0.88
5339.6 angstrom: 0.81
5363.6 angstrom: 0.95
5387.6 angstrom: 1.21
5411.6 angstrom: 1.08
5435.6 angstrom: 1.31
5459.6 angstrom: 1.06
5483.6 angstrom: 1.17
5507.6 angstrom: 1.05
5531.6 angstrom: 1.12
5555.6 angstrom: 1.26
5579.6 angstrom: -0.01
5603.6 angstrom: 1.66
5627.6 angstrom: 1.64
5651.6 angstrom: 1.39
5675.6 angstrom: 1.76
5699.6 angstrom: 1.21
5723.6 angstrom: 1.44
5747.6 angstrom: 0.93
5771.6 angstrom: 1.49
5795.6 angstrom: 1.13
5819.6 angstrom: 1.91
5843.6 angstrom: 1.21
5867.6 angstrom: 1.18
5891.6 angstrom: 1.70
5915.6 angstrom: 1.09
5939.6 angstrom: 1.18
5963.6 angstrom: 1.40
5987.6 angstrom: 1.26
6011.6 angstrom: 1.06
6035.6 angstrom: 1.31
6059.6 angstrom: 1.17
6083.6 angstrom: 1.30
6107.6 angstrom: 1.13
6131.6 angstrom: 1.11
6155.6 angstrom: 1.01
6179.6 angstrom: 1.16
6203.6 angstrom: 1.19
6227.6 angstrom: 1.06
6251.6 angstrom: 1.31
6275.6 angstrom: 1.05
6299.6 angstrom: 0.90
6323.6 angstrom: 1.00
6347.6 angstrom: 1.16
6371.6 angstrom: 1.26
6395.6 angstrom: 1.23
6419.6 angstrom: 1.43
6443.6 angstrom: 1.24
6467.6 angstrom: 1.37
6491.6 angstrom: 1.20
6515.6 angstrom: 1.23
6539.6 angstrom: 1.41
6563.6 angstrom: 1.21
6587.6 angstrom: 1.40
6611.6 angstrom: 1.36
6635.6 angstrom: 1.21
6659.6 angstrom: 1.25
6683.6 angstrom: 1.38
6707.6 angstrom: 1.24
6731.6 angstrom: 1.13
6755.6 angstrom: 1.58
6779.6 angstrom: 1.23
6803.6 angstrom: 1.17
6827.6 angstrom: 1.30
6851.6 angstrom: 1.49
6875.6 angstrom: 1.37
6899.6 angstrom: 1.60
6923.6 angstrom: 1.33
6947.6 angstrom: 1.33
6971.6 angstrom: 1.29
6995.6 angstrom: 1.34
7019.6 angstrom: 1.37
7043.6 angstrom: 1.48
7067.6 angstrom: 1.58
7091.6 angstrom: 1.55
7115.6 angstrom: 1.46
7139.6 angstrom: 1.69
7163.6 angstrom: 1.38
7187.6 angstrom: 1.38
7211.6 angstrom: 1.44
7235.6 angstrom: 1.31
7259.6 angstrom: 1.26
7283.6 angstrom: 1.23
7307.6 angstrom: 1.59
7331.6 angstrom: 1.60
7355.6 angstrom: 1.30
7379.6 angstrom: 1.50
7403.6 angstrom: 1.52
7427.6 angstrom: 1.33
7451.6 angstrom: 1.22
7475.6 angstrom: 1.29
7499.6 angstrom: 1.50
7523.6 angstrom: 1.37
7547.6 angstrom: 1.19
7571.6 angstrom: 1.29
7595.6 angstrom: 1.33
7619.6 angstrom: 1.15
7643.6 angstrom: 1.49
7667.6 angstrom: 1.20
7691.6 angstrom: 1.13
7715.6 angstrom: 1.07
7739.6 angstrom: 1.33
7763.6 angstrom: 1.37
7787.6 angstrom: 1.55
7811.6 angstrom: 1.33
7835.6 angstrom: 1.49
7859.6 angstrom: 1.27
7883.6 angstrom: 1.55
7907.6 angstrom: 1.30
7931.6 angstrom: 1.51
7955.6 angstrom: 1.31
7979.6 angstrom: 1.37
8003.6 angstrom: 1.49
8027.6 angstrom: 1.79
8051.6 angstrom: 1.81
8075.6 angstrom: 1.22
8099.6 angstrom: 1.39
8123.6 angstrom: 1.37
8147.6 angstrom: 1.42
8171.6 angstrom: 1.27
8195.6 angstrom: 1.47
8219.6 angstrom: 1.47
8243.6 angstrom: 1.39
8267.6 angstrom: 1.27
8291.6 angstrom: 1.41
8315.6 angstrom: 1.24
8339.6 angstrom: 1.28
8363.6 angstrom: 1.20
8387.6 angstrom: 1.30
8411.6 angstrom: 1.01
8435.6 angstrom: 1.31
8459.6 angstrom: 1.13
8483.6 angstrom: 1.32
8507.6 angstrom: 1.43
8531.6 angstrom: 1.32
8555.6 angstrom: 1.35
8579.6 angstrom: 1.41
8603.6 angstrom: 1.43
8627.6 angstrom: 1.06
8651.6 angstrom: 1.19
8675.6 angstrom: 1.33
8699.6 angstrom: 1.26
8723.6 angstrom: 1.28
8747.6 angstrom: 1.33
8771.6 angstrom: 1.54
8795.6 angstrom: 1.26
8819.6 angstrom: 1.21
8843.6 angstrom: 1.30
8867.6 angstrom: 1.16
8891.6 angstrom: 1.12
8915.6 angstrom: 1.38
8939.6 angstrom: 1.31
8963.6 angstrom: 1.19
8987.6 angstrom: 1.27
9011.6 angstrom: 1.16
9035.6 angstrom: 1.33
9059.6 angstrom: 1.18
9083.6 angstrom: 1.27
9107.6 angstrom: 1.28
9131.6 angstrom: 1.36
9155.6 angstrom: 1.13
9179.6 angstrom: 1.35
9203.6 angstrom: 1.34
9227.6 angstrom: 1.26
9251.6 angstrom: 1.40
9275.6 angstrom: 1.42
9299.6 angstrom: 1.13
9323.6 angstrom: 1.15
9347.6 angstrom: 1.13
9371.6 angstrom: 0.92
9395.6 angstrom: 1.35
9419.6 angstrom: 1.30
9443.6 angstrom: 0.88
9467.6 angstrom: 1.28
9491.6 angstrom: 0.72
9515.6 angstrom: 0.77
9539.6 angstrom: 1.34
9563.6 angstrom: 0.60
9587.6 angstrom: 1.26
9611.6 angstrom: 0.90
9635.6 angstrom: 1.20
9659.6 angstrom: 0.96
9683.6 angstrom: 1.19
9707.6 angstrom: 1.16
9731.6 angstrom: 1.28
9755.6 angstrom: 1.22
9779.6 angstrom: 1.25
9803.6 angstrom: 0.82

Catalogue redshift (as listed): 0.223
